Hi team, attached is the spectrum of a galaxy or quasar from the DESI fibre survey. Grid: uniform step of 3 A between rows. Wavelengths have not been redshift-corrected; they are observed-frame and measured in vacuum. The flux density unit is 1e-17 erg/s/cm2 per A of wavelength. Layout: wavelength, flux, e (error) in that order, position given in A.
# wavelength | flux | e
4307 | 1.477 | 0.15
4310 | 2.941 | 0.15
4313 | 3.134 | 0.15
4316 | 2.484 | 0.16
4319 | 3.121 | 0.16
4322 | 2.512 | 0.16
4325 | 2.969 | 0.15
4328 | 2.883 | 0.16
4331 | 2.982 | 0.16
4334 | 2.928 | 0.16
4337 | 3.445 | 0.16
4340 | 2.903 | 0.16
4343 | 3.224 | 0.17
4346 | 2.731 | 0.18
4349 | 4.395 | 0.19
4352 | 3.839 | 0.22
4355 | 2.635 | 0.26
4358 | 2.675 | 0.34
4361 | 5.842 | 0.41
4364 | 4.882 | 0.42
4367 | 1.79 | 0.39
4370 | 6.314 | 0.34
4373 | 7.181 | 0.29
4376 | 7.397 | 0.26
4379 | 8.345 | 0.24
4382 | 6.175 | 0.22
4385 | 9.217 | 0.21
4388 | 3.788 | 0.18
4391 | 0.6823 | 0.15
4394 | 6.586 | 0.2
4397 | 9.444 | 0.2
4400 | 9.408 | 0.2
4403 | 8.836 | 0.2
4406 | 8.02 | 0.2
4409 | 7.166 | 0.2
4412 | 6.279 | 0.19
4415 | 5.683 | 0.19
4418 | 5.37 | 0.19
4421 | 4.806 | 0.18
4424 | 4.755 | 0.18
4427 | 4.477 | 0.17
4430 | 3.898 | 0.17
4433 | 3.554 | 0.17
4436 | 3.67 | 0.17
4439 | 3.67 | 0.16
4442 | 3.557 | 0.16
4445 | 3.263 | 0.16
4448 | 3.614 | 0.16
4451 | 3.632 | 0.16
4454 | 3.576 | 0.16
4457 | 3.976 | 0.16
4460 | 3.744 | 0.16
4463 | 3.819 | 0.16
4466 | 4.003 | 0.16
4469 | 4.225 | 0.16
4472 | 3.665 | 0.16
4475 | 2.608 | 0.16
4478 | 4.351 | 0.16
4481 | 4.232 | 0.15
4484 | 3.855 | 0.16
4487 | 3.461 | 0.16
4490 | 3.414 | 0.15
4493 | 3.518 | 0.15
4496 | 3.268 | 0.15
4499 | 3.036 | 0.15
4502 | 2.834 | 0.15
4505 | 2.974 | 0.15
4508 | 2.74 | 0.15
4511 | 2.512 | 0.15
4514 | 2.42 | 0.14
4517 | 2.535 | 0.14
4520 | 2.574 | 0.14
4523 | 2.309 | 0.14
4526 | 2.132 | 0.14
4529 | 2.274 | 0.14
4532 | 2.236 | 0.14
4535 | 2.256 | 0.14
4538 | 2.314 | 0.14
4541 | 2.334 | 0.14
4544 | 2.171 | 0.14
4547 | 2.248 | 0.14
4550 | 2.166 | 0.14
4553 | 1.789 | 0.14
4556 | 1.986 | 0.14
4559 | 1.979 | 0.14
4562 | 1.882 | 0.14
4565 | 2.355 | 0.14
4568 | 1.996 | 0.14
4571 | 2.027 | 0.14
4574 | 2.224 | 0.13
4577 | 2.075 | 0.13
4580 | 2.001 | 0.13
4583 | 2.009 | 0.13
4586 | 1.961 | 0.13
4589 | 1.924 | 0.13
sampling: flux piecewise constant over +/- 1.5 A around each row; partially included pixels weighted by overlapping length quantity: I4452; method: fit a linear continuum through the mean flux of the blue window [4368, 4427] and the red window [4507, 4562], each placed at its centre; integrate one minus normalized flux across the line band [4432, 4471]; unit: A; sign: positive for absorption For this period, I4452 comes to 8.8 A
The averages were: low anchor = 6.51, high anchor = 2.26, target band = 3.72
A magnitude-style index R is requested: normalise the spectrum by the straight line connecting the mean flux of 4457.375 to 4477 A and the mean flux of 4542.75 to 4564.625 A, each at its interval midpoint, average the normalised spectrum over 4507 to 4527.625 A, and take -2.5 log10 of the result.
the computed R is 0.12 mag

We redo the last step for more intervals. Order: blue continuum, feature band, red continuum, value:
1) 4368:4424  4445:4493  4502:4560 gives 0.14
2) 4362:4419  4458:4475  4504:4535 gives 0.09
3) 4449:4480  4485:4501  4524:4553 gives -0.06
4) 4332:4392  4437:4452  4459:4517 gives 0.07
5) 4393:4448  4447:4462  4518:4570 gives 0.25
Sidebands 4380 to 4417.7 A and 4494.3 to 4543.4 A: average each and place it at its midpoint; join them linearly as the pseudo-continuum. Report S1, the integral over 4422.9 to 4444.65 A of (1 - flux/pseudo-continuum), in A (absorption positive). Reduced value 6.5 A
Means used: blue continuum 6.75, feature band 3.89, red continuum 2.54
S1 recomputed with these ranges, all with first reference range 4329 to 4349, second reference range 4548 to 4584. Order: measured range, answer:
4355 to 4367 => -3.5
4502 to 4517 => -2.3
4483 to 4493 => -4.7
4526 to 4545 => -0.6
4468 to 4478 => -4.4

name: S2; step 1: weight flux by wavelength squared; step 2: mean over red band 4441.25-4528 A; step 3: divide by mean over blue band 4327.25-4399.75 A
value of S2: 0.73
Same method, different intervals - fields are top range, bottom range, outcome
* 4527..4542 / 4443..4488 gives 0.63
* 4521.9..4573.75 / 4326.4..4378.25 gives 0.58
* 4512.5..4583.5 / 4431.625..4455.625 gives 0.64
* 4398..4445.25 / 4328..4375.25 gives 1.46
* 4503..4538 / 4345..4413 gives 0.45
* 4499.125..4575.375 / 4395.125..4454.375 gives 0.45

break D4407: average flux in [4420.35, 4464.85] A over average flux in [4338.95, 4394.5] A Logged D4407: 0.81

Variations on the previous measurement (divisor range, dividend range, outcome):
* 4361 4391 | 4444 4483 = 0.64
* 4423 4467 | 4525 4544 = 0.59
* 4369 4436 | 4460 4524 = 0.53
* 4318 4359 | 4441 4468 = 1.20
